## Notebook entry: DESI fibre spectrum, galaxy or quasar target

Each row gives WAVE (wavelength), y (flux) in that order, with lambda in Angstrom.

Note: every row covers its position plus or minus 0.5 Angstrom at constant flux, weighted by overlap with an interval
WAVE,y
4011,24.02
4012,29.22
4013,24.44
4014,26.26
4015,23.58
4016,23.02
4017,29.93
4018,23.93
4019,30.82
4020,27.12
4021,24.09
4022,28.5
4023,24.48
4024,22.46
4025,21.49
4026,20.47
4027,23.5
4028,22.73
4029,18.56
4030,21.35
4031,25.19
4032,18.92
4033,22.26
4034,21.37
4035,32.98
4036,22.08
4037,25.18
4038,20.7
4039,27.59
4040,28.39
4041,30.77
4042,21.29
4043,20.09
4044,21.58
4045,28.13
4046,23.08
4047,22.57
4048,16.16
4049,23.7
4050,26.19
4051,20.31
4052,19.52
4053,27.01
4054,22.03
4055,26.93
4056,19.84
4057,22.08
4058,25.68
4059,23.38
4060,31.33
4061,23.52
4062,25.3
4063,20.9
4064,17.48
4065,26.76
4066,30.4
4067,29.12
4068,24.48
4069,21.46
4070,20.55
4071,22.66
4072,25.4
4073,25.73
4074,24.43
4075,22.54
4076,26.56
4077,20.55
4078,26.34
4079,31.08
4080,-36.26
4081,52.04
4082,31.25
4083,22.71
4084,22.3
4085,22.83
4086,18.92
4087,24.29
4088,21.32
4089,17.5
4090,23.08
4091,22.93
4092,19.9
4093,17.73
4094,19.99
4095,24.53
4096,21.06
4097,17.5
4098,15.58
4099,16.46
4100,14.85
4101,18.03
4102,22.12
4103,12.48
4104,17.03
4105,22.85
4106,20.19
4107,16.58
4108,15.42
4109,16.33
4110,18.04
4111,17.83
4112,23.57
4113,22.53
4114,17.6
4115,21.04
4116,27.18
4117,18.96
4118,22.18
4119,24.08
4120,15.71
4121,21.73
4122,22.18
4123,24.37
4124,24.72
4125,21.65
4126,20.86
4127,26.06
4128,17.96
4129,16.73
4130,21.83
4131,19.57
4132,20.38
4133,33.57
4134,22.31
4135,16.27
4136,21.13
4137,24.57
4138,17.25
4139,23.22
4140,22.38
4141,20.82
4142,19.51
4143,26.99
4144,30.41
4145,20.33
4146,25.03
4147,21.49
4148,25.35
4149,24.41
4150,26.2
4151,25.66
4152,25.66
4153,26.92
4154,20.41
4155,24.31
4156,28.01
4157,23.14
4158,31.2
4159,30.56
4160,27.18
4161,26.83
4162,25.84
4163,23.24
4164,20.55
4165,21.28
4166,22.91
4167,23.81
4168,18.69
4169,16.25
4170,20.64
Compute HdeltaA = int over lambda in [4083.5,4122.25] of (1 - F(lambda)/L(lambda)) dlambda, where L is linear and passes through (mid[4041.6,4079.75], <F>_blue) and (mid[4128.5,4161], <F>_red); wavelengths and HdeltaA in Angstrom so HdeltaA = 6.3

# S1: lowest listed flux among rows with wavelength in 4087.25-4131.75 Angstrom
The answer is 12.48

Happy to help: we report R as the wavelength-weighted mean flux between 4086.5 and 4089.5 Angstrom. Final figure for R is 21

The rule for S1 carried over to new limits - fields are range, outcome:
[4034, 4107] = -36.26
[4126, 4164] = 16.27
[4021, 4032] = 18.56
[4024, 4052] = 16.16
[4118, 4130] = 15.71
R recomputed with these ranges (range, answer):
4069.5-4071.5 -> 21.6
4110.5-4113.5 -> 21.3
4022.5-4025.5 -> 22.8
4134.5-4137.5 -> 20.7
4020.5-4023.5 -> 25.7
